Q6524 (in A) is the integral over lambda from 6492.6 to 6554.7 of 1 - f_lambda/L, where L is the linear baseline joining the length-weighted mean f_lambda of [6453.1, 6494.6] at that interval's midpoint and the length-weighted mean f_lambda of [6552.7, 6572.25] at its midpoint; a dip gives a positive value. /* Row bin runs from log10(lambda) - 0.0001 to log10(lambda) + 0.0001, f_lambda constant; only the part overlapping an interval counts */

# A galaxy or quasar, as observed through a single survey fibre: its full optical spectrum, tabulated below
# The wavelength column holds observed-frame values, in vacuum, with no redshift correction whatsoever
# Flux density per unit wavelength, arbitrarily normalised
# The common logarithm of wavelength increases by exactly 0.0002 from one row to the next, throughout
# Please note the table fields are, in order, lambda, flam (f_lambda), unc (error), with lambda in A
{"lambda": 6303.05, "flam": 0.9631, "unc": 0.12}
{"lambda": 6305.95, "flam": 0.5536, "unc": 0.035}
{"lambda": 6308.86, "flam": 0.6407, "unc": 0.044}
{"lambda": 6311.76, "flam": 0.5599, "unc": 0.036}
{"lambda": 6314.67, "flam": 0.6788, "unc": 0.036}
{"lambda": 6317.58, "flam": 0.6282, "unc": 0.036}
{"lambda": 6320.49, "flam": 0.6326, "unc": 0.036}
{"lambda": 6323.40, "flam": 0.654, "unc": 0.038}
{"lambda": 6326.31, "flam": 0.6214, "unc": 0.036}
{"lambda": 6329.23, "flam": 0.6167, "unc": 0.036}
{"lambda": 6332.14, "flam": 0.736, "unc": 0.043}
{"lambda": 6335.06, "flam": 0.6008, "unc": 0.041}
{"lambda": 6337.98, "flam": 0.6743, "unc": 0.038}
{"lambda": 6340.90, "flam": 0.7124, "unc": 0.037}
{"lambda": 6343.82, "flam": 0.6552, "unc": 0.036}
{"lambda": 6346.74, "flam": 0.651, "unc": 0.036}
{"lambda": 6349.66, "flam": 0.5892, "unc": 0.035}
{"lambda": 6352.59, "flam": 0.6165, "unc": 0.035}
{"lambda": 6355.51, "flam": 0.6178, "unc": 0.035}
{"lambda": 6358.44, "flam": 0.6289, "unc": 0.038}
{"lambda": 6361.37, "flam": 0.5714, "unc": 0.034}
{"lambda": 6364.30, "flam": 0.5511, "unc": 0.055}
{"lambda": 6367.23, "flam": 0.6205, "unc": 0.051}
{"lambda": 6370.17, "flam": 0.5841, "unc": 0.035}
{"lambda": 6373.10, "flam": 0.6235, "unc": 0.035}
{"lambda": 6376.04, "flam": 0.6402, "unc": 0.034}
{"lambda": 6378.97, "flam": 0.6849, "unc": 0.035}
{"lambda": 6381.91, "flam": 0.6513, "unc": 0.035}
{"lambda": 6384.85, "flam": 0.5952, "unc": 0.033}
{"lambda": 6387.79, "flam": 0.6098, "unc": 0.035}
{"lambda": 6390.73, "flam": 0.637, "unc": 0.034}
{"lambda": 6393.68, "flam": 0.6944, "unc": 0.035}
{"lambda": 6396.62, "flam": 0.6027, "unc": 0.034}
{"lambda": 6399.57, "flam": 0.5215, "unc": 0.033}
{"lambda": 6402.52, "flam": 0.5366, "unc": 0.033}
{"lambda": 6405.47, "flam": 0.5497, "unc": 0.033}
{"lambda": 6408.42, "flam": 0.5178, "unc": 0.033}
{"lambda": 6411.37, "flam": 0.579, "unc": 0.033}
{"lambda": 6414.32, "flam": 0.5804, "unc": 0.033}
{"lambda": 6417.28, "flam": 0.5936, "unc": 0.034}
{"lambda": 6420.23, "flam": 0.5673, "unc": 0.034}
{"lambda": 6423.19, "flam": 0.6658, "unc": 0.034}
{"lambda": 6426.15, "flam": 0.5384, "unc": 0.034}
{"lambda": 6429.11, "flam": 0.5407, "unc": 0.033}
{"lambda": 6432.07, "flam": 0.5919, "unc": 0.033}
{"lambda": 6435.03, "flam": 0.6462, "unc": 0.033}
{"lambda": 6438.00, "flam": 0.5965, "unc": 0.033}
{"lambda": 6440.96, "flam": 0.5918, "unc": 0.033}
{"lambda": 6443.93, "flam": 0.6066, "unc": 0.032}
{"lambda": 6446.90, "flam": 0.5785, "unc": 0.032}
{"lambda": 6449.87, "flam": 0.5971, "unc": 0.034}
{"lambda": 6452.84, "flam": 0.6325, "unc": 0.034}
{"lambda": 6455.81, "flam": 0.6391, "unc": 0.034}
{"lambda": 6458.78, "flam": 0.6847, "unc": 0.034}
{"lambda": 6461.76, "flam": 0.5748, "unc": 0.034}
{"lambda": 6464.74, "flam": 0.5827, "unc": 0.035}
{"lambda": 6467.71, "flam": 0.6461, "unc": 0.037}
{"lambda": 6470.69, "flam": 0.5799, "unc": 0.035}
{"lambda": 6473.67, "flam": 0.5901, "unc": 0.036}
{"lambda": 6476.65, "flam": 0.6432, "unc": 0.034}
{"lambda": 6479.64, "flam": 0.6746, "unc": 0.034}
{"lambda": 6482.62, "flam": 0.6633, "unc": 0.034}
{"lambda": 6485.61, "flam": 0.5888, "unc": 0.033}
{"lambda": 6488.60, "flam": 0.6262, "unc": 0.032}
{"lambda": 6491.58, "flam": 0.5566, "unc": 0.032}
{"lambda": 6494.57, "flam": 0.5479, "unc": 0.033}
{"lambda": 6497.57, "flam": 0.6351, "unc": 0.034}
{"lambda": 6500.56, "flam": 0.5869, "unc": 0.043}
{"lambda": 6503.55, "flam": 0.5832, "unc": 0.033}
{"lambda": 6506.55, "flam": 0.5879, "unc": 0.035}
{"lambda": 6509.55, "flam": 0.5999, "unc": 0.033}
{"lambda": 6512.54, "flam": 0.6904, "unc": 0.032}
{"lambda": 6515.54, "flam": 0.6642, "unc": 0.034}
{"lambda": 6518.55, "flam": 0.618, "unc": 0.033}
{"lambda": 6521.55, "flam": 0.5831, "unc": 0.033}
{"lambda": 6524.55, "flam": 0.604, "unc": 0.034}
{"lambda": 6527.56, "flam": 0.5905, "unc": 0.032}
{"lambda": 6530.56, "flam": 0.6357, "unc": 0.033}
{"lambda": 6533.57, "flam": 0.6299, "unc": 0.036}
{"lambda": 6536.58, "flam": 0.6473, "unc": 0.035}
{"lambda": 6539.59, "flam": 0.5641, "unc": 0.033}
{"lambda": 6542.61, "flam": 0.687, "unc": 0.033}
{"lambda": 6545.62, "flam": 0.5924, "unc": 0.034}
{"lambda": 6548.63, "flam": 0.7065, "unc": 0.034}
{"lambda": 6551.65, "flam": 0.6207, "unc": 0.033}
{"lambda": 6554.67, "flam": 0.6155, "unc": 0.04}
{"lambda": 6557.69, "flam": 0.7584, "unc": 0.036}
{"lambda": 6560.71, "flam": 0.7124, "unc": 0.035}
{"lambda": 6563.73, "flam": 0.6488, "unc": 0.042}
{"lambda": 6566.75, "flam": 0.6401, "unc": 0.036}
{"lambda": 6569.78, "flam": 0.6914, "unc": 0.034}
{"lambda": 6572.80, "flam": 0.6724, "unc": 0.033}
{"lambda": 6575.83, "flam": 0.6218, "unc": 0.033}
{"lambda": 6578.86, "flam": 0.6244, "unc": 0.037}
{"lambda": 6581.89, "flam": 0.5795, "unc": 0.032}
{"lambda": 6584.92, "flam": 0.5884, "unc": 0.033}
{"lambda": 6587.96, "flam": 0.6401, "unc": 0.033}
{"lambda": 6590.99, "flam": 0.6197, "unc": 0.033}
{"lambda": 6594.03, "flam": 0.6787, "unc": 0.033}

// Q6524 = 3.1 A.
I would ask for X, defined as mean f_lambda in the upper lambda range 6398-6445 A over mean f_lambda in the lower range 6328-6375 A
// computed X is 0.92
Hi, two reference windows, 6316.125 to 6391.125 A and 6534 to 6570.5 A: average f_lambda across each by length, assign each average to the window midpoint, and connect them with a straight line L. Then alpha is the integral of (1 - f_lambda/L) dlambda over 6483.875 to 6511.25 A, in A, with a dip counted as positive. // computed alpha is 2.4 A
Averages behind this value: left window 0.631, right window 0.655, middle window 0.592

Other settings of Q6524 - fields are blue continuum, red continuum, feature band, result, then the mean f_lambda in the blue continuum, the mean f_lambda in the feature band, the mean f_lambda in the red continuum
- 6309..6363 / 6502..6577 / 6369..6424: 3.1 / 0.636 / 0.601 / 0.639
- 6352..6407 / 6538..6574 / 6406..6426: 1.2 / 0.607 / 0.579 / 0.659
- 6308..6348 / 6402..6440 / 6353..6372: 0.8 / 0.647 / 0.597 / 0.579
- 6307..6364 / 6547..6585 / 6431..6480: 2.3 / 0.634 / 0.614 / 0.655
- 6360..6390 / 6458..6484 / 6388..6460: 2.8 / 0.614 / 0.595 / 0.625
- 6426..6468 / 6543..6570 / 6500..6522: 0.8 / 0.604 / 0.617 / 0.665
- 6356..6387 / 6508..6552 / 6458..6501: 0.9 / 0.615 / 0.611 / 0.629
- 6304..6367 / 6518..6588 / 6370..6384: -0.2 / 0.631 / 0.64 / 0.637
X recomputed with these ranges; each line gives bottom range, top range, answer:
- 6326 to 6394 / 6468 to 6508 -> 0.96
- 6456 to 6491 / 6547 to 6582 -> 1.06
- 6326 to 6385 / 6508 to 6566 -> 1.01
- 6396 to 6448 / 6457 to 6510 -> 1.05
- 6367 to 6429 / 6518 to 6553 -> 1.04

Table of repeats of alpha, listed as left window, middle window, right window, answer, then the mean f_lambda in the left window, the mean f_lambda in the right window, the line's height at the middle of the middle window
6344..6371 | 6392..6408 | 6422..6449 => 0.6 A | 0.606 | 0.594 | 0.6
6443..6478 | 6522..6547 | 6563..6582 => 0.6 A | 0.613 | 0.644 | 0.633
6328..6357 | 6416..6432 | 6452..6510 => 1.1 A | 0.647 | 0.611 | 0.626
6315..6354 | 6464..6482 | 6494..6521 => -0.1 A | 0.646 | 0.614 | 0.62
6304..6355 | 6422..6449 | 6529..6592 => 2.0 A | 0.639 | 0.643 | 0.641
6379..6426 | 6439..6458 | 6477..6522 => -0.2 A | 0.595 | 0.615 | 0.604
